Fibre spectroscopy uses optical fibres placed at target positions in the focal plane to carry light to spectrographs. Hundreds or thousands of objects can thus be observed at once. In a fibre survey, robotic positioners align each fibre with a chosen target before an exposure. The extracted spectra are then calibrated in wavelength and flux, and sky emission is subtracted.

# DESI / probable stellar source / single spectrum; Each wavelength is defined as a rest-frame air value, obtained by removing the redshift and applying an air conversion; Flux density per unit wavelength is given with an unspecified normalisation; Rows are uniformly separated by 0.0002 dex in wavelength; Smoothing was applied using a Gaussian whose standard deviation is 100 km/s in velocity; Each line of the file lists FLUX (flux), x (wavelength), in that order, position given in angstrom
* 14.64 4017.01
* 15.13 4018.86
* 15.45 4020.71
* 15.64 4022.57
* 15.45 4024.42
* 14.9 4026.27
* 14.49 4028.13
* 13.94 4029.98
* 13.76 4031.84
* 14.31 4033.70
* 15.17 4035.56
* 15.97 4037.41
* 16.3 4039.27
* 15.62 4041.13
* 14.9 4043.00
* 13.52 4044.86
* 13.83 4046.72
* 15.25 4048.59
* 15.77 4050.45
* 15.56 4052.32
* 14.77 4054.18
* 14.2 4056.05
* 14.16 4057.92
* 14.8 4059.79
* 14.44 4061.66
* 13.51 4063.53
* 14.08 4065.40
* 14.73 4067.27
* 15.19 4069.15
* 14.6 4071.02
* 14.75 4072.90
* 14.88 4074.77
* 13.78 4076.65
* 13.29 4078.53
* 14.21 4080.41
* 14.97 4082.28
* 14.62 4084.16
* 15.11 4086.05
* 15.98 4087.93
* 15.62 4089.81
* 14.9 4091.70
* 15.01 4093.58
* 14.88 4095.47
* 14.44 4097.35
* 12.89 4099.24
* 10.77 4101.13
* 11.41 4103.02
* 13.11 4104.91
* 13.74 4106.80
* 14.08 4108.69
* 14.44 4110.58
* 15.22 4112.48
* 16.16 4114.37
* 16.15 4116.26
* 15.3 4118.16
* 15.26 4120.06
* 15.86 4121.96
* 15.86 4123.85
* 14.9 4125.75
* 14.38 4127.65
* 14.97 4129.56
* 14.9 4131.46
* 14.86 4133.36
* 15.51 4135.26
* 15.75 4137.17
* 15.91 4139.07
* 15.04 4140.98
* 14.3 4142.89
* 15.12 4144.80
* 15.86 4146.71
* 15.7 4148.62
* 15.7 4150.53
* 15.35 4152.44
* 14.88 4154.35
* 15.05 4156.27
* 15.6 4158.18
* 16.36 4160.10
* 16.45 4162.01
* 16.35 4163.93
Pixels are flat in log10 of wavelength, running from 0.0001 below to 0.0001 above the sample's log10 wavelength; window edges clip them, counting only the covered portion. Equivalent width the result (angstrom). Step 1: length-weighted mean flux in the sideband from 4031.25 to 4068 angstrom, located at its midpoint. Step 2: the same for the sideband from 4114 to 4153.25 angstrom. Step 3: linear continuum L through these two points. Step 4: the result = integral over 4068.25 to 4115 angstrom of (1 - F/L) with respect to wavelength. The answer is 2.3 angstrom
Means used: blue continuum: 14.7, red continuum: 15.4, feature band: 14.3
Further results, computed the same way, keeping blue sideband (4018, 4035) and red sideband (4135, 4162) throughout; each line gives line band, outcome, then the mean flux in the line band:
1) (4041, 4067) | 0.64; 14.6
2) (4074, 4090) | 0.45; 14.7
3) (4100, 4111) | 1.72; 12.9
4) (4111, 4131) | -0.07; 15.4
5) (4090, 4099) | 0.26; 14.7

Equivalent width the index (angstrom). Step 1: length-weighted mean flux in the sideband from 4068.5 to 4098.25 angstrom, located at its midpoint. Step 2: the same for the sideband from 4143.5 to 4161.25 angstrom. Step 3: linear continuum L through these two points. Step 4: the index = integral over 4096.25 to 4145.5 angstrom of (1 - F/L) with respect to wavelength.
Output 1.8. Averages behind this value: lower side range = 14.8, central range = 14.6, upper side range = 15.5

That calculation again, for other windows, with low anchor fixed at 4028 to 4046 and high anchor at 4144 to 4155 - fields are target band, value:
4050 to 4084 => 1.0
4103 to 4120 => 0.7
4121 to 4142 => 0.1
